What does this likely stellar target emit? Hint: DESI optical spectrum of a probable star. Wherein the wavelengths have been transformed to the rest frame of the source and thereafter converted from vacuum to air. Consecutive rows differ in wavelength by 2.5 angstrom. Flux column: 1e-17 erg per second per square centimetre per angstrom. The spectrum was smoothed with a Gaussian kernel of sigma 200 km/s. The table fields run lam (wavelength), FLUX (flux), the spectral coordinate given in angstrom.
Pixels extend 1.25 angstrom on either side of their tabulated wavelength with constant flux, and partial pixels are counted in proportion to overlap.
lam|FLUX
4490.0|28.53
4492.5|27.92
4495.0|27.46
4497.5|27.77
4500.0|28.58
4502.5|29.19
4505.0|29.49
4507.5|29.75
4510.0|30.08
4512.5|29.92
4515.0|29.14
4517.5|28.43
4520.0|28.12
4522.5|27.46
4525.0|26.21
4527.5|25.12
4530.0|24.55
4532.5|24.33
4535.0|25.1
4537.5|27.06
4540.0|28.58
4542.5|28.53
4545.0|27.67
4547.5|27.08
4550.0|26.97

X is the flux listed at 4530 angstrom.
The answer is 24.55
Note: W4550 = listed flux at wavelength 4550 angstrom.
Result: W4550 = 26.97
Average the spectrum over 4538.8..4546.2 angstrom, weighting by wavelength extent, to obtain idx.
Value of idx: 28.3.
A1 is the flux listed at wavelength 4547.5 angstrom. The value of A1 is 27.08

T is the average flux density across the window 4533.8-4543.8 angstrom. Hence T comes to 27.3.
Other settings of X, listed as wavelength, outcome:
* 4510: 30.08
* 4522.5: 27.46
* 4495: 27.46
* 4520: 28.12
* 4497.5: 27.77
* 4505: 29.49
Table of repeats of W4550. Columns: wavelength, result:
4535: 25.1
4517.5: 28.43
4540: 28.58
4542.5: 28.53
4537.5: 27.06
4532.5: 24.33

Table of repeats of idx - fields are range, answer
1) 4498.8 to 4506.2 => 29.1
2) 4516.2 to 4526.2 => 27.6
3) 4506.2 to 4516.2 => 29.7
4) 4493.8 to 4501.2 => 27.9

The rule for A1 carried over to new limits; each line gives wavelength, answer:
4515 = 29.14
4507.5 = 29.75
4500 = 28.58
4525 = 26.21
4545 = 27.67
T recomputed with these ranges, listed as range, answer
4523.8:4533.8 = 25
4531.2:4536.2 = 24.7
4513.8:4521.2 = 28.6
